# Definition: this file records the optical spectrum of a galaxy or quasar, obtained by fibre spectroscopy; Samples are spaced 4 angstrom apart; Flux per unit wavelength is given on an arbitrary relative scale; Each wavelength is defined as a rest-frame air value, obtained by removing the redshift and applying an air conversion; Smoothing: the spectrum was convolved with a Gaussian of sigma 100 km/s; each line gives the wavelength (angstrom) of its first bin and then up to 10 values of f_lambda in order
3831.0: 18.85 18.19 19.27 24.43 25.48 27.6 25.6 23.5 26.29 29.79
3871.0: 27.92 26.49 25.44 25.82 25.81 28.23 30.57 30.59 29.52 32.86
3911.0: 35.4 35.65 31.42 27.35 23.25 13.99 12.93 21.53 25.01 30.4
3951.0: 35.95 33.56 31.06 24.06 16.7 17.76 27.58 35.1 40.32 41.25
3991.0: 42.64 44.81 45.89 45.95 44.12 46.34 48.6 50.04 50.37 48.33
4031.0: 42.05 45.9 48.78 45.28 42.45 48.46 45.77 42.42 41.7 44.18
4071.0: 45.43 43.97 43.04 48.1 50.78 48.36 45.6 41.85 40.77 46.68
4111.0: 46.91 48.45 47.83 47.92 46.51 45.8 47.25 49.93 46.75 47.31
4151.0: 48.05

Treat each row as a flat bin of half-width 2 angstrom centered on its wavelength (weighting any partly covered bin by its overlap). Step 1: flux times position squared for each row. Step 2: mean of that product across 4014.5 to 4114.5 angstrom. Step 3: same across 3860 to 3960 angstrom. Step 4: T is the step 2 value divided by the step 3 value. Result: 1.78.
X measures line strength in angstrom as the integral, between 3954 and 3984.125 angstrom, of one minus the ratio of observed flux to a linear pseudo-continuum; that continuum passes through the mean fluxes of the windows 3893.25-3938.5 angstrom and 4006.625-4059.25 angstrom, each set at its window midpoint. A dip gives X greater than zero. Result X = 7.0 angstrom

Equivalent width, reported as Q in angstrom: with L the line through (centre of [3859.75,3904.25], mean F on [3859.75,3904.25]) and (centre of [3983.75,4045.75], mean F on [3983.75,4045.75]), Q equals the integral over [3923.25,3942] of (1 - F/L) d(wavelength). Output 8.34 angstrom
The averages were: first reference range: 27.7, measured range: 19.2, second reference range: 45.9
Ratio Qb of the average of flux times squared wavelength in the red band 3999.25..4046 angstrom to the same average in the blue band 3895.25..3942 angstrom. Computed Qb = 1.84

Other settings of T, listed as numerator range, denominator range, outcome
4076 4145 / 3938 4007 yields 1.49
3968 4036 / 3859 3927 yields 1.52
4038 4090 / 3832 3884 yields 2.02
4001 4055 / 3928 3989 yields 1.78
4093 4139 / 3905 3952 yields 1.88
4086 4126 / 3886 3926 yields 1.67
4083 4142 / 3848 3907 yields 1.91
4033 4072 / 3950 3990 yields 1.54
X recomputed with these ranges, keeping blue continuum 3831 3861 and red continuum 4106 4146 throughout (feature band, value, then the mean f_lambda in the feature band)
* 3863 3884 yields -1.3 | 27.1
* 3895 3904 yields -0.8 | 30.2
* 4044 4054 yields -1.2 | 45.5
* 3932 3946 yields 5.0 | 20.2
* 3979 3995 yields -2.6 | 41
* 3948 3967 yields 1.8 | 29.6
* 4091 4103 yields 0.2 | 44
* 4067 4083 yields -0.6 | 44.6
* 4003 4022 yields -4.9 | 47.3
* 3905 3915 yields -2.0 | 34.4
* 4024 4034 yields -1.7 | 45.8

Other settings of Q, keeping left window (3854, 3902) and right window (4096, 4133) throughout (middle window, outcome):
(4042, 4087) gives -3.2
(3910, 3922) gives -1.3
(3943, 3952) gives 0.5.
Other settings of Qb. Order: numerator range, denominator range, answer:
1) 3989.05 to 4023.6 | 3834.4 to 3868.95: 2.03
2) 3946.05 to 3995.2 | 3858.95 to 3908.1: 1.20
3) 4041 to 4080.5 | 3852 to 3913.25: 1.71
